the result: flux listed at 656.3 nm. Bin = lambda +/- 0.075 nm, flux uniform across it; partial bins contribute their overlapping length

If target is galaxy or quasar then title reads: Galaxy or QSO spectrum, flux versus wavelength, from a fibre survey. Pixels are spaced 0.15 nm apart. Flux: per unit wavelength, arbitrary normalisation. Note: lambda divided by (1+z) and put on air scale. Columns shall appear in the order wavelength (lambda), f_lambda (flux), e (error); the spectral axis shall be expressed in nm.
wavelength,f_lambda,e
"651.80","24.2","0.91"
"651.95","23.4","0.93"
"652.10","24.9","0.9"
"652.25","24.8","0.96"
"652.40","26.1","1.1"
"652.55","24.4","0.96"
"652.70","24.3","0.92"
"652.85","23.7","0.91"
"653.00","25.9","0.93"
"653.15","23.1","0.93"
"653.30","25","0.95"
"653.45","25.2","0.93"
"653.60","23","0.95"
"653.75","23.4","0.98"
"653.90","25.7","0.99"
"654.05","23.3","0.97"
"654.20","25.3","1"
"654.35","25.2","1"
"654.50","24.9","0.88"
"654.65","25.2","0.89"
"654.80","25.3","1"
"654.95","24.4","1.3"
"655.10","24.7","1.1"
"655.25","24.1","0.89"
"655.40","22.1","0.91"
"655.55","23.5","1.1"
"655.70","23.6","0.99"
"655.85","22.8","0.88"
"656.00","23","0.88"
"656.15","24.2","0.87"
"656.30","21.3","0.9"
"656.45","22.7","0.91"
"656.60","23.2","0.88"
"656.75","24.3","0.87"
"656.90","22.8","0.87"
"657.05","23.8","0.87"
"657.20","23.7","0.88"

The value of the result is 21.3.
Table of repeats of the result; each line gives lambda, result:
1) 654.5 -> 24.9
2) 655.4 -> 22.1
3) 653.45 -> 25.2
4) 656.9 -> 22.8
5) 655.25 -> 24.1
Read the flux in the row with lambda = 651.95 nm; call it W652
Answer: 23.4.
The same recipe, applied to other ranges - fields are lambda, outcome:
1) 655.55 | 23.5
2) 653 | 25.9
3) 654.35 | 25.2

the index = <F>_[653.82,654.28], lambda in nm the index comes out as 24.8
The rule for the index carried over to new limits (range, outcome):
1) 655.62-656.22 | 23.4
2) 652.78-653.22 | 24.3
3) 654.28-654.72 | 25.1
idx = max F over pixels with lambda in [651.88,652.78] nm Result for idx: 26.1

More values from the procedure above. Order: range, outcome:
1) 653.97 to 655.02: 25.3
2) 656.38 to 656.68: 23.2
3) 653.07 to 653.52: 25.2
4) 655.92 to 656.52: 24.2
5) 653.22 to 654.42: 25.7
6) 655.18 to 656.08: 24.1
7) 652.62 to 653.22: 25.9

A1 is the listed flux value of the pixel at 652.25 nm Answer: 24.8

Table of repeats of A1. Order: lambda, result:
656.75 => 24.3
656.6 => 23.2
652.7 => 24.3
